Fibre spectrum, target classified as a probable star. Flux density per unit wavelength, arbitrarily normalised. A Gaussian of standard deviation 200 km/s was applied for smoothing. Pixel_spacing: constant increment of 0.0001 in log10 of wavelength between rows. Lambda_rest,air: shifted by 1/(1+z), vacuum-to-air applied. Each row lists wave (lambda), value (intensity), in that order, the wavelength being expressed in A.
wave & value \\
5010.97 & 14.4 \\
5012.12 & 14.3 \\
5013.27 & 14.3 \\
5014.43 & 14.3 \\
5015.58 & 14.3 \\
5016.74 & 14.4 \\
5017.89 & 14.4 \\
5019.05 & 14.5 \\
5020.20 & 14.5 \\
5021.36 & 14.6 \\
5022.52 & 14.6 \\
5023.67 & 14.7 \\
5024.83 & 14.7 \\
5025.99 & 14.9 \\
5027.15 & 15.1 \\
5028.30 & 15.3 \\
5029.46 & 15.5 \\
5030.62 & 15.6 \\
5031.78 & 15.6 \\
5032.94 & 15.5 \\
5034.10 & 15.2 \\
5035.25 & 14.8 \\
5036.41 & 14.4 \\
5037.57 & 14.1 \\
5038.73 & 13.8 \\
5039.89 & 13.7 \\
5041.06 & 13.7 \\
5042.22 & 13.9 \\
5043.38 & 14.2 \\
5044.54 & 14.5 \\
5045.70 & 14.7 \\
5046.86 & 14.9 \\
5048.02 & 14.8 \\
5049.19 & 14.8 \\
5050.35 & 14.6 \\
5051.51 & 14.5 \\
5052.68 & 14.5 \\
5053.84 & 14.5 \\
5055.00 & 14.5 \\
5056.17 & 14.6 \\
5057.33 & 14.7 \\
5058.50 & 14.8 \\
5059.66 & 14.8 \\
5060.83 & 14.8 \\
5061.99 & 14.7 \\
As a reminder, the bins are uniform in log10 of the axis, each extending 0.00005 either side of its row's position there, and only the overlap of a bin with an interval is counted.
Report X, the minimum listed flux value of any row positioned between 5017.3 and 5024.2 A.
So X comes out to 14.4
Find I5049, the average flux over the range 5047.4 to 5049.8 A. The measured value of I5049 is 14.8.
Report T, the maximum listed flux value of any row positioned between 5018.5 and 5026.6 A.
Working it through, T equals 14.9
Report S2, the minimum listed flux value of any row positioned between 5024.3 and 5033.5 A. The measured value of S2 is 14.7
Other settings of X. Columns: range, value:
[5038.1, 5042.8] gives 13.7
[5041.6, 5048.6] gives 13.9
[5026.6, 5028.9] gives 15.1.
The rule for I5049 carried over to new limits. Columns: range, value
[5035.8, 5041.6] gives 13.9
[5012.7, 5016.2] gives 14.3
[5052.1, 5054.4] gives 14.5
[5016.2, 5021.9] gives 14.5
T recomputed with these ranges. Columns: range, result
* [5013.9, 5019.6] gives 14.5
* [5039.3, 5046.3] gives 14.7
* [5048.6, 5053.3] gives 14.8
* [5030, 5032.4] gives 15.6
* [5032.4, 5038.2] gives 15.5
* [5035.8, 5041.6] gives 14.4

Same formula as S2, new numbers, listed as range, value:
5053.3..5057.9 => 14.5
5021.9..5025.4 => 14.6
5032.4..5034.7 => 15.2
